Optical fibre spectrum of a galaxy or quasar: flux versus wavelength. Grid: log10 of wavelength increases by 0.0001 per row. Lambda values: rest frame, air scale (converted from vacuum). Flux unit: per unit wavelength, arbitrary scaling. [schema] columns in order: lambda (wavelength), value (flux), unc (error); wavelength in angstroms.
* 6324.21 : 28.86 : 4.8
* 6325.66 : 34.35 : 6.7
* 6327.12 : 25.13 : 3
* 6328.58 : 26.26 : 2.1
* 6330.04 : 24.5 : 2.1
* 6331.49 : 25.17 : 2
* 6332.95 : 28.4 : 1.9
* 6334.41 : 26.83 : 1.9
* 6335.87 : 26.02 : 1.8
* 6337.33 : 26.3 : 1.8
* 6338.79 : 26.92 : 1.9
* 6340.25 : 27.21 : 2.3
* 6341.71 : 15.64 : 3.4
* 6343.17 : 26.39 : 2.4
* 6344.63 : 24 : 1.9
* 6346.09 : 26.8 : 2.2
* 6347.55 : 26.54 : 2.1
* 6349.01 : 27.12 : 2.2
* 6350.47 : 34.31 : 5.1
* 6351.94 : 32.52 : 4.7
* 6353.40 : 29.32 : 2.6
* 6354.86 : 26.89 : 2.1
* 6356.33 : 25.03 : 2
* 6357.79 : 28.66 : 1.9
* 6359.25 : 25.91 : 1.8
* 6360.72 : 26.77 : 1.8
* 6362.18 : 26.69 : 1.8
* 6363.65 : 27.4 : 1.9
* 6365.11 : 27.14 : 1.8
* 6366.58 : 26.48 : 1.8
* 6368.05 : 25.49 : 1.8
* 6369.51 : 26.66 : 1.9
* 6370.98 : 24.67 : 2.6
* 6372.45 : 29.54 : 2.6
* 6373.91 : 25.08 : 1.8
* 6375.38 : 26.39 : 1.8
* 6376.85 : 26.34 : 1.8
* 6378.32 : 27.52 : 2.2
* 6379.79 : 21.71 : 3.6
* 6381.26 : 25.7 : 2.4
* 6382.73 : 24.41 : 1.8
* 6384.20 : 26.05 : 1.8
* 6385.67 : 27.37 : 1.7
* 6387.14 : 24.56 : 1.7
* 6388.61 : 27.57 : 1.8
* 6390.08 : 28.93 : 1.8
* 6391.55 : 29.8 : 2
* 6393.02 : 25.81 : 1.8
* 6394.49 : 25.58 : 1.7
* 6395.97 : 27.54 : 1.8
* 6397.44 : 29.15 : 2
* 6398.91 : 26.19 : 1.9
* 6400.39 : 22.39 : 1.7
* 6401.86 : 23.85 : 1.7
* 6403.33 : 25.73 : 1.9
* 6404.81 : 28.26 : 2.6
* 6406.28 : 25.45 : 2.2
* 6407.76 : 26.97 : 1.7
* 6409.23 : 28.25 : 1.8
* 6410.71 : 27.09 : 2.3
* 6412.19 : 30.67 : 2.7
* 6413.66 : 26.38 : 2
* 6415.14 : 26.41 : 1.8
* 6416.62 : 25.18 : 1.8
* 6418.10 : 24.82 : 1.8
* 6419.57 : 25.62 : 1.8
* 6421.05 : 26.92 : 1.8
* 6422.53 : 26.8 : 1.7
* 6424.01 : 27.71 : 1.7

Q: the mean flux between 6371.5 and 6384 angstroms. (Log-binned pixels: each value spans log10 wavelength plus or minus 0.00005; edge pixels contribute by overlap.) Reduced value 25.8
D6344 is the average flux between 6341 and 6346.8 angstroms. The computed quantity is 23.2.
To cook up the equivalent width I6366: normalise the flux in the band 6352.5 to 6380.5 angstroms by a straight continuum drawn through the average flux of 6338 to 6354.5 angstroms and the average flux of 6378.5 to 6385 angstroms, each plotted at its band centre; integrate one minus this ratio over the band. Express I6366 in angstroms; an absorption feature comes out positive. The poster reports -0.9 angstroms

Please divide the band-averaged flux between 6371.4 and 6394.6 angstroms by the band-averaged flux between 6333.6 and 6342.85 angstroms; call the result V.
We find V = 1.1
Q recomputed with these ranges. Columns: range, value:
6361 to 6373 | 26.7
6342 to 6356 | 27.7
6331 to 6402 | 26.5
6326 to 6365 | 26.7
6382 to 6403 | 26.4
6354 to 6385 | 26.2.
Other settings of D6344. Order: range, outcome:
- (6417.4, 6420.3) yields 25.3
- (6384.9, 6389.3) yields 26.5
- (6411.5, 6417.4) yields 27.1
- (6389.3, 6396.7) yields 27.5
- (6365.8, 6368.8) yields 26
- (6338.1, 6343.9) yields 24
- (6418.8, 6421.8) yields 26.3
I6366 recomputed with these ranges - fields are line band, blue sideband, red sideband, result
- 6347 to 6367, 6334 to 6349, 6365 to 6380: -1.71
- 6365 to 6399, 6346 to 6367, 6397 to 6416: 0.95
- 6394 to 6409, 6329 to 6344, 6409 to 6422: 0.18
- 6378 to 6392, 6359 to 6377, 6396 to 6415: 0.19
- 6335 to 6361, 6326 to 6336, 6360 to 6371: -0.35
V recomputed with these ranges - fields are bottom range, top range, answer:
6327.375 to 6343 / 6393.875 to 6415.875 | 1.05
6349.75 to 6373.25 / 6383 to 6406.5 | 0.96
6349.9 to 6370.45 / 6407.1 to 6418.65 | 0.97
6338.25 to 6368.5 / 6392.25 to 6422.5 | 0.98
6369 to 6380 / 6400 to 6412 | 1.01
